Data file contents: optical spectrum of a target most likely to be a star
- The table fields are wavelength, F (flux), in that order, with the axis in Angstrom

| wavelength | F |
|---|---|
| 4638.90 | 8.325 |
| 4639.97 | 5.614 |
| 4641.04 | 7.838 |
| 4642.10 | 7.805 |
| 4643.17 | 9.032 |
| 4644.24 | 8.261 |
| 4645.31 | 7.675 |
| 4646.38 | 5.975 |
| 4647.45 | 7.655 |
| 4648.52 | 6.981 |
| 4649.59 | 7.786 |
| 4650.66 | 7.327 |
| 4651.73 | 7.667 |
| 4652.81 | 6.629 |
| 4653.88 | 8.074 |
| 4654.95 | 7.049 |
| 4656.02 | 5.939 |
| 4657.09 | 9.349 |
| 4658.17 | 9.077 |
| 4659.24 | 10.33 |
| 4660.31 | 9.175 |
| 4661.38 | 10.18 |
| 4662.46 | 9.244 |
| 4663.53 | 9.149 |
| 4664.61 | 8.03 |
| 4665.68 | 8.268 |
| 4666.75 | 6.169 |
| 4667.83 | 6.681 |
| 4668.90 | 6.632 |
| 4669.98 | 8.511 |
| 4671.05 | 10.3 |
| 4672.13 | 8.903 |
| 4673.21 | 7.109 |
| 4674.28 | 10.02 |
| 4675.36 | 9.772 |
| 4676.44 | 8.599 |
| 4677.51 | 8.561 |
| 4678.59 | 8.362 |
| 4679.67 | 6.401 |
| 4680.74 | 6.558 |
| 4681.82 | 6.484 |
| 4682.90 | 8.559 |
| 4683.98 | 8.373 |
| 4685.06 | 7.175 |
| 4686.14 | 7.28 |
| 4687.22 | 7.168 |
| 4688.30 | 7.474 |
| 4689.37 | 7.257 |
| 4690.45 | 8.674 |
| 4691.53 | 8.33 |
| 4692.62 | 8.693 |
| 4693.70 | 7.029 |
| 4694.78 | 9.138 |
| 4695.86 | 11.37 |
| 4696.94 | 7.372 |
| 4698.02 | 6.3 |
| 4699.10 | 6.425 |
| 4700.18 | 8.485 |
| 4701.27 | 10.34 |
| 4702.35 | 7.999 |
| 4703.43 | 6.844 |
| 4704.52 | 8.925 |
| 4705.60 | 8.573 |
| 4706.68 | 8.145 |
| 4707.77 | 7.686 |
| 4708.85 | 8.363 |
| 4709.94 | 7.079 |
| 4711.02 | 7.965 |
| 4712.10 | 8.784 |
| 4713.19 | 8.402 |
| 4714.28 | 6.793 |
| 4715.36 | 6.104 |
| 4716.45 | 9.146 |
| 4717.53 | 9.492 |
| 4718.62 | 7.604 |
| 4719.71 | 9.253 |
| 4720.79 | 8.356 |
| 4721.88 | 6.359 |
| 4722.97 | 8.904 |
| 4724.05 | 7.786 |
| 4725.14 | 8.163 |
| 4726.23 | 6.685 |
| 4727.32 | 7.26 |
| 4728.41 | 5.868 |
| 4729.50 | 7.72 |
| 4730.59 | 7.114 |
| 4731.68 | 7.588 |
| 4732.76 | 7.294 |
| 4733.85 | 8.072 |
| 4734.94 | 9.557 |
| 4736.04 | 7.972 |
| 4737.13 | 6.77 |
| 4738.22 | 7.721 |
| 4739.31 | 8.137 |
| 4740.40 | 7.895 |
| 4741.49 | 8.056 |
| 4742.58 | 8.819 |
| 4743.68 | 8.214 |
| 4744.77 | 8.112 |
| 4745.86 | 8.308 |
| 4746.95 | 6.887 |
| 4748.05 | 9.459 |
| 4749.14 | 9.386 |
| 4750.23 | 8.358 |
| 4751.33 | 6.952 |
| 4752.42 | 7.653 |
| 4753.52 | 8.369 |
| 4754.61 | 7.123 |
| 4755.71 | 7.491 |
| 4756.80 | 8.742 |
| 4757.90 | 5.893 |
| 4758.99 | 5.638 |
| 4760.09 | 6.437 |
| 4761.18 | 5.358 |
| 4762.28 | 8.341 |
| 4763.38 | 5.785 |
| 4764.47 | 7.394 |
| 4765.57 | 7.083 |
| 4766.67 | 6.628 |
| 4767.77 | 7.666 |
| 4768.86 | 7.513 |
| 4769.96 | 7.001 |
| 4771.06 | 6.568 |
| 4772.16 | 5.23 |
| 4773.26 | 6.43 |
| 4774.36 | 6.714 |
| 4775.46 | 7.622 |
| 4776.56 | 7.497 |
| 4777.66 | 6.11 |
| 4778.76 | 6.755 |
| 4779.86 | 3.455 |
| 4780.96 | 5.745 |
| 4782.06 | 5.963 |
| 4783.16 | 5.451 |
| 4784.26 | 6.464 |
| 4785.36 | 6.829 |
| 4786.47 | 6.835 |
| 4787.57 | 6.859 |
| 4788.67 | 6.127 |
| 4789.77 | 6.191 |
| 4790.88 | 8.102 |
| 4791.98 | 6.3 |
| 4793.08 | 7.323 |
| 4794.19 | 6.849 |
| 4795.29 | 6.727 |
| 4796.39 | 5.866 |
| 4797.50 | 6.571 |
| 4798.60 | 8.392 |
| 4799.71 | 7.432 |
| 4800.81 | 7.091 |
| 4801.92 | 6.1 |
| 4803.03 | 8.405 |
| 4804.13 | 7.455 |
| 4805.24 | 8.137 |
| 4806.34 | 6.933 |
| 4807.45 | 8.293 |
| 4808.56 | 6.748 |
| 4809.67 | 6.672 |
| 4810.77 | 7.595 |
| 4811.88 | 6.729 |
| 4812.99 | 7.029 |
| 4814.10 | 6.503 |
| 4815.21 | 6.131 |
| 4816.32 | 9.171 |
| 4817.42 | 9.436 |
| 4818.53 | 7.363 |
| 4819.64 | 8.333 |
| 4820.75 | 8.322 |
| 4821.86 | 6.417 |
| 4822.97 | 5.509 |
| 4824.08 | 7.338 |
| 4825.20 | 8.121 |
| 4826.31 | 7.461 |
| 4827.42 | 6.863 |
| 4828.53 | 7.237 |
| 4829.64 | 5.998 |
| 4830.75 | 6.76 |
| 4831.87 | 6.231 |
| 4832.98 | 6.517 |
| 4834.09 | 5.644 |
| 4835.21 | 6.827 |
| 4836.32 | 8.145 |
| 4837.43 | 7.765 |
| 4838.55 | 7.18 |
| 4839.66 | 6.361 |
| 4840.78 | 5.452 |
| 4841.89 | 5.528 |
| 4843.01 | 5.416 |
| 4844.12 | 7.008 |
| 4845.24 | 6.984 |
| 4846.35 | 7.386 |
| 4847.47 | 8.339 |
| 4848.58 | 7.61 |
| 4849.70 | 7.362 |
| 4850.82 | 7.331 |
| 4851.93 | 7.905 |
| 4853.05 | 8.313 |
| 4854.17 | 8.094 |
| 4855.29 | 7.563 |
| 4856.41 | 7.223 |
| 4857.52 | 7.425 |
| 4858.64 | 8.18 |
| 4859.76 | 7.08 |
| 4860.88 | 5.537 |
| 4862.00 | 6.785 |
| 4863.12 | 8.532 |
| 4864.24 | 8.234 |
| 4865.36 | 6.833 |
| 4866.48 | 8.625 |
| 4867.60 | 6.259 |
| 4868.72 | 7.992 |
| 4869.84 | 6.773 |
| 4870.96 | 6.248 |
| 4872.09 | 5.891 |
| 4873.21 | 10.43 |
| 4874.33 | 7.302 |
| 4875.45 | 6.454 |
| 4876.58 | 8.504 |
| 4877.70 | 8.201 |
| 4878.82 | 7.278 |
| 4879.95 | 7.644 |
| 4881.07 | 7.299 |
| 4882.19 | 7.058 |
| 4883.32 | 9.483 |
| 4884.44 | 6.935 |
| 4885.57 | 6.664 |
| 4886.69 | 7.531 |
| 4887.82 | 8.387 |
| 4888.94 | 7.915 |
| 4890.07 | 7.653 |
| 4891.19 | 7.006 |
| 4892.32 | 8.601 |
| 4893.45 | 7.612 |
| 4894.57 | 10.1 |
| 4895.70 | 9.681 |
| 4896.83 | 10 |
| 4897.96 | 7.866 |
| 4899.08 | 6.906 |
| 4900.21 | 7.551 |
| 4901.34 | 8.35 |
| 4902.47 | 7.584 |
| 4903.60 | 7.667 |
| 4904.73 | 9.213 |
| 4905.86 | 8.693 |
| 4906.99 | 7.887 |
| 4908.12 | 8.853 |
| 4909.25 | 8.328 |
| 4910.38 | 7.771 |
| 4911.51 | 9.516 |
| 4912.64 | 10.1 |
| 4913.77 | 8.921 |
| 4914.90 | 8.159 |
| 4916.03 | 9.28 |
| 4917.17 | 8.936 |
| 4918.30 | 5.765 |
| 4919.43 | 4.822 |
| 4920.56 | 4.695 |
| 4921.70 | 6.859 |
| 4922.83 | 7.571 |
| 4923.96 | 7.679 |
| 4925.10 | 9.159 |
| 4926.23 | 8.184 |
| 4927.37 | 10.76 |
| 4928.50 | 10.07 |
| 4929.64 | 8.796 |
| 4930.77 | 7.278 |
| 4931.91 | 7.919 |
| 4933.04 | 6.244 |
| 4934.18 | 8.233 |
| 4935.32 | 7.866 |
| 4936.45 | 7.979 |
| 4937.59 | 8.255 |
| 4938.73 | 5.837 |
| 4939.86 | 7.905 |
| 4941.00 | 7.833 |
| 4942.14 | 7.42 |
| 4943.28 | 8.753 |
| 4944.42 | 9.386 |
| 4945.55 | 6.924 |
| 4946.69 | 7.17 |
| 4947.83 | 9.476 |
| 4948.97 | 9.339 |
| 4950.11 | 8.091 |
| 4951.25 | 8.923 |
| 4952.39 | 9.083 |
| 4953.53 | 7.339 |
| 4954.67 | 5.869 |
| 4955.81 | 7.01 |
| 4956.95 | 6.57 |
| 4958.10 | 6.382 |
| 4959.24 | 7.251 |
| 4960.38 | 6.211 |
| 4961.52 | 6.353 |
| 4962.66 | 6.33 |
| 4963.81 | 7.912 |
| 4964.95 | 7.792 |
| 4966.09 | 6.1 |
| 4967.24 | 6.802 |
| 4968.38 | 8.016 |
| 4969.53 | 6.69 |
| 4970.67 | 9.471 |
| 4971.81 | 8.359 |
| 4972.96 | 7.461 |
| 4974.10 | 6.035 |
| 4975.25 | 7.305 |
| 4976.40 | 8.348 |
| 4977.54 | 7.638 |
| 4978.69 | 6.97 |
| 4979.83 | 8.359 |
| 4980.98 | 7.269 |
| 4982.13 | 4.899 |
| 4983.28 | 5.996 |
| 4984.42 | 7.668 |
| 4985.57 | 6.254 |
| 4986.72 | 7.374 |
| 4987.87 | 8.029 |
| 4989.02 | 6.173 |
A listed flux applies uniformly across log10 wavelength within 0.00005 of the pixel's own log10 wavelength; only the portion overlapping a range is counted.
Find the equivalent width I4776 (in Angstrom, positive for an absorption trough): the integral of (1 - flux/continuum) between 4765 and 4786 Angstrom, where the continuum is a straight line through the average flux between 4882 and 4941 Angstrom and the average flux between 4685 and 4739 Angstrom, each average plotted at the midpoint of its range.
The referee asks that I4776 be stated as 3.9 Angstrom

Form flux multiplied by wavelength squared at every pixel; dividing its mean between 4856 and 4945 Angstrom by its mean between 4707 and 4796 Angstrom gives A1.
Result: 1.1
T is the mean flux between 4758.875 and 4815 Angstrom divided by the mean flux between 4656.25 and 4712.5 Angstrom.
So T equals 0.8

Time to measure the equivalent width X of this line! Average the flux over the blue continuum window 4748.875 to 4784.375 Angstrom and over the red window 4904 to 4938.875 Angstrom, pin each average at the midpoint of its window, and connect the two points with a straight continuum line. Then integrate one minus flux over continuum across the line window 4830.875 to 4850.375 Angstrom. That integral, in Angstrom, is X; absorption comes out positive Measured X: 1.6 Angstrom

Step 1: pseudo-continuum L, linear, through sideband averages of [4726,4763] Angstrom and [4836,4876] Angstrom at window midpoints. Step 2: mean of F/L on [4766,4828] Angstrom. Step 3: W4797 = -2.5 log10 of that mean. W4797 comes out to 0.07 mag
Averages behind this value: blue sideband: 7.62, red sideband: 7.26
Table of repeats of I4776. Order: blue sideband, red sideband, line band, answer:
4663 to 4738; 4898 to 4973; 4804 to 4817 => 0.97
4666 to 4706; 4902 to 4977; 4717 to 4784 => 5.32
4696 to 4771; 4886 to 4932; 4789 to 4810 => 2.03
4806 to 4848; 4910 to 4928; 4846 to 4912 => -1.93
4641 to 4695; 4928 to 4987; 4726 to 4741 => 0.63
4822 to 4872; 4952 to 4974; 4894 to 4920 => -4.45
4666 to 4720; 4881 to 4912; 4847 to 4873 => 2.24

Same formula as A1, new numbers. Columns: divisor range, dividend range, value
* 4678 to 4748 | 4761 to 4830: 0.91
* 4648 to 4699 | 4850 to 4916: 1.07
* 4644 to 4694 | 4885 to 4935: 1.12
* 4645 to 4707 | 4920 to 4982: 1.06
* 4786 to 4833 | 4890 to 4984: 1.15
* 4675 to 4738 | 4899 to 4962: 1.09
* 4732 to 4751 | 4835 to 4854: 0.91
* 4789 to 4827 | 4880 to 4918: 1.18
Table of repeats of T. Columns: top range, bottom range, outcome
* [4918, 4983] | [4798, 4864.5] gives 1.04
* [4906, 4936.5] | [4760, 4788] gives 1.24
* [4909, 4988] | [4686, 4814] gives 1.03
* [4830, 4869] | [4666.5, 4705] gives 0.89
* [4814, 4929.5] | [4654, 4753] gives 0.95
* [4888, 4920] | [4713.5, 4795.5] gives 1.14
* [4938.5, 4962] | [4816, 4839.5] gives 1.05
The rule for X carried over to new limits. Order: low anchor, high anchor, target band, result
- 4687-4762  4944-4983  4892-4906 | -1.66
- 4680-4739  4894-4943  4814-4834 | 2.03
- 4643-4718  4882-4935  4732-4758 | 0.19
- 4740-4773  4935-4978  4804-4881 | 2.17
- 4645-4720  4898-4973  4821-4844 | 3.61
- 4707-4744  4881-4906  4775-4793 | 3.45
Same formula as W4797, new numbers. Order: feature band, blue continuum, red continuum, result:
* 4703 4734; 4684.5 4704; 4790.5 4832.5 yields 0.00 mag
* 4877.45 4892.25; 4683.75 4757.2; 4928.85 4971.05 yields 0.01 mag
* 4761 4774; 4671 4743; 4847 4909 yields 0.17 mag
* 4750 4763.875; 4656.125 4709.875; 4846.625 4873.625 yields 0.12 mag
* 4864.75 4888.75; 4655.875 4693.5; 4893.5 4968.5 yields 0.06 mag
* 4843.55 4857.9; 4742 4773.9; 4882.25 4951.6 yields 0.03 mag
